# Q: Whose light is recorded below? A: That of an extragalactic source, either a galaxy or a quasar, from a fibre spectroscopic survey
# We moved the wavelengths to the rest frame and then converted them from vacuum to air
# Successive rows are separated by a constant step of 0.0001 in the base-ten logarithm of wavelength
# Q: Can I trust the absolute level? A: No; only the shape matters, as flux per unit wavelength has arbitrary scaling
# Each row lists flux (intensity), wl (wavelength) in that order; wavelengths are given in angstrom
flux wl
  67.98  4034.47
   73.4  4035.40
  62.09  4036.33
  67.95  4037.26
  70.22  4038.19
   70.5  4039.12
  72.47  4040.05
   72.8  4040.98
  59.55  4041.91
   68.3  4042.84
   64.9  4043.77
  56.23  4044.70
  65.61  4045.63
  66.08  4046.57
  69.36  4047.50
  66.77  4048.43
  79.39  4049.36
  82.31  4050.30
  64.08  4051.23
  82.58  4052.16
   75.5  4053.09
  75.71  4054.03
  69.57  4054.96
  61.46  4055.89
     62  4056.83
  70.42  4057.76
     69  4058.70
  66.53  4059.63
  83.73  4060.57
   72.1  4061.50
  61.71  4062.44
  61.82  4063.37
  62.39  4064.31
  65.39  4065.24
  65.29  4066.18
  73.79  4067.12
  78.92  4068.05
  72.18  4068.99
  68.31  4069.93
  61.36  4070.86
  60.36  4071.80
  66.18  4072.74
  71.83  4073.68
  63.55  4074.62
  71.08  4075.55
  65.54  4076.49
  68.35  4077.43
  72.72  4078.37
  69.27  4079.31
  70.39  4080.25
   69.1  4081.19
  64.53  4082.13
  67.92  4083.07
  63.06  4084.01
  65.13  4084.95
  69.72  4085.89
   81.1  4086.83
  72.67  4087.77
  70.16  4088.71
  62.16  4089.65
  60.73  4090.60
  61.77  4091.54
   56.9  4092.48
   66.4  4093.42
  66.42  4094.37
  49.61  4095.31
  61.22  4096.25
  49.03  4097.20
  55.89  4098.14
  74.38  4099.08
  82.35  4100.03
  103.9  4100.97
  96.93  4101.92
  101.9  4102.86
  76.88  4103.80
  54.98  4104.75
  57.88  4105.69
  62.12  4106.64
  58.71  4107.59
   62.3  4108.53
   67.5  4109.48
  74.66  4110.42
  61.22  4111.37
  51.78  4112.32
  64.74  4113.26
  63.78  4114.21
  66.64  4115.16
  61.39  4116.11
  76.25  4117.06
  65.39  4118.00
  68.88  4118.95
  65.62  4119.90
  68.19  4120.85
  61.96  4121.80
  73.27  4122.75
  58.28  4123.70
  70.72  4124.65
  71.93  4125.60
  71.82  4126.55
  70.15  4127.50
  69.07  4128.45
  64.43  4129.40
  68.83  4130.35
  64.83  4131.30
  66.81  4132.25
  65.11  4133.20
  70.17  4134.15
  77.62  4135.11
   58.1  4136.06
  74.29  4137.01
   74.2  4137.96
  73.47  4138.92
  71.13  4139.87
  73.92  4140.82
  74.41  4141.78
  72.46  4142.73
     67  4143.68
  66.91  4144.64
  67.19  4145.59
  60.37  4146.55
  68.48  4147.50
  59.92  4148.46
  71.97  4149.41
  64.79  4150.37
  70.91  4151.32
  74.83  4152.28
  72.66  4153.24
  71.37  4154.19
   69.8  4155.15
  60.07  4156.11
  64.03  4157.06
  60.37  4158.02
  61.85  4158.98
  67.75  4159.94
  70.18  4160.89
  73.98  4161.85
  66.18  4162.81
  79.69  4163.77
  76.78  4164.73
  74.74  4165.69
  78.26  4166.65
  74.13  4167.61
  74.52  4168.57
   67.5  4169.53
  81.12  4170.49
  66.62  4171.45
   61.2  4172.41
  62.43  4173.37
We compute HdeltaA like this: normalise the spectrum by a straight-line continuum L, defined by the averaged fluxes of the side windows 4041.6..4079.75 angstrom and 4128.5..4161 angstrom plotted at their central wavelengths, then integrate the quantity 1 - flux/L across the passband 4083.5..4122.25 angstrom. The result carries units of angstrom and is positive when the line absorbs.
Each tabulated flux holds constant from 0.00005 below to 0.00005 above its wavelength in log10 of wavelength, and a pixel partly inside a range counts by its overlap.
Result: 0.6 angstrom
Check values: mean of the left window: 68.6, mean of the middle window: 67.4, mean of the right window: 68.2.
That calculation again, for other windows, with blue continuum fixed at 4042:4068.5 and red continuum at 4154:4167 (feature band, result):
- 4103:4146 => 1.1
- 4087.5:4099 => 1.3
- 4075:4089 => 0.0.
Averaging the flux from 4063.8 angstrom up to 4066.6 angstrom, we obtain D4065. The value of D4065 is 64.3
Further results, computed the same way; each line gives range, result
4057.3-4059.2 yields 69.6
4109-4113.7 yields 64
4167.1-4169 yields 74.4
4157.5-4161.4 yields 65.1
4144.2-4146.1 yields 66.9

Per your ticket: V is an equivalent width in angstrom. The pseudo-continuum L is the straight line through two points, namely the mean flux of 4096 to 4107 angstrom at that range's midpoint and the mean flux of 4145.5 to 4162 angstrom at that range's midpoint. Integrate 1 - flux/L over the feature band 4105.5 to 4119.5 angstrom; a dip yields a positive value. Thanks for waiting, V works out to 1.5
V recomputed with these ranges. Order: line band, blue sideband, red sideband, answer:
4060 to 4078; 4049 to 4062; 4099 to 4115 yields 1.0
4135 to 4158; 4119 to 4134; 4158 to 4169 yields 0.3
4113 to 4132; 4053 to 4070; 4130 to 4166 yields 0.5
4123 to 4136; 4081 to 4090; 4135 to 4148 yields 0.2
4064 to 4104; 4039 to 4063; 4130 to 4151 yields 0.0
